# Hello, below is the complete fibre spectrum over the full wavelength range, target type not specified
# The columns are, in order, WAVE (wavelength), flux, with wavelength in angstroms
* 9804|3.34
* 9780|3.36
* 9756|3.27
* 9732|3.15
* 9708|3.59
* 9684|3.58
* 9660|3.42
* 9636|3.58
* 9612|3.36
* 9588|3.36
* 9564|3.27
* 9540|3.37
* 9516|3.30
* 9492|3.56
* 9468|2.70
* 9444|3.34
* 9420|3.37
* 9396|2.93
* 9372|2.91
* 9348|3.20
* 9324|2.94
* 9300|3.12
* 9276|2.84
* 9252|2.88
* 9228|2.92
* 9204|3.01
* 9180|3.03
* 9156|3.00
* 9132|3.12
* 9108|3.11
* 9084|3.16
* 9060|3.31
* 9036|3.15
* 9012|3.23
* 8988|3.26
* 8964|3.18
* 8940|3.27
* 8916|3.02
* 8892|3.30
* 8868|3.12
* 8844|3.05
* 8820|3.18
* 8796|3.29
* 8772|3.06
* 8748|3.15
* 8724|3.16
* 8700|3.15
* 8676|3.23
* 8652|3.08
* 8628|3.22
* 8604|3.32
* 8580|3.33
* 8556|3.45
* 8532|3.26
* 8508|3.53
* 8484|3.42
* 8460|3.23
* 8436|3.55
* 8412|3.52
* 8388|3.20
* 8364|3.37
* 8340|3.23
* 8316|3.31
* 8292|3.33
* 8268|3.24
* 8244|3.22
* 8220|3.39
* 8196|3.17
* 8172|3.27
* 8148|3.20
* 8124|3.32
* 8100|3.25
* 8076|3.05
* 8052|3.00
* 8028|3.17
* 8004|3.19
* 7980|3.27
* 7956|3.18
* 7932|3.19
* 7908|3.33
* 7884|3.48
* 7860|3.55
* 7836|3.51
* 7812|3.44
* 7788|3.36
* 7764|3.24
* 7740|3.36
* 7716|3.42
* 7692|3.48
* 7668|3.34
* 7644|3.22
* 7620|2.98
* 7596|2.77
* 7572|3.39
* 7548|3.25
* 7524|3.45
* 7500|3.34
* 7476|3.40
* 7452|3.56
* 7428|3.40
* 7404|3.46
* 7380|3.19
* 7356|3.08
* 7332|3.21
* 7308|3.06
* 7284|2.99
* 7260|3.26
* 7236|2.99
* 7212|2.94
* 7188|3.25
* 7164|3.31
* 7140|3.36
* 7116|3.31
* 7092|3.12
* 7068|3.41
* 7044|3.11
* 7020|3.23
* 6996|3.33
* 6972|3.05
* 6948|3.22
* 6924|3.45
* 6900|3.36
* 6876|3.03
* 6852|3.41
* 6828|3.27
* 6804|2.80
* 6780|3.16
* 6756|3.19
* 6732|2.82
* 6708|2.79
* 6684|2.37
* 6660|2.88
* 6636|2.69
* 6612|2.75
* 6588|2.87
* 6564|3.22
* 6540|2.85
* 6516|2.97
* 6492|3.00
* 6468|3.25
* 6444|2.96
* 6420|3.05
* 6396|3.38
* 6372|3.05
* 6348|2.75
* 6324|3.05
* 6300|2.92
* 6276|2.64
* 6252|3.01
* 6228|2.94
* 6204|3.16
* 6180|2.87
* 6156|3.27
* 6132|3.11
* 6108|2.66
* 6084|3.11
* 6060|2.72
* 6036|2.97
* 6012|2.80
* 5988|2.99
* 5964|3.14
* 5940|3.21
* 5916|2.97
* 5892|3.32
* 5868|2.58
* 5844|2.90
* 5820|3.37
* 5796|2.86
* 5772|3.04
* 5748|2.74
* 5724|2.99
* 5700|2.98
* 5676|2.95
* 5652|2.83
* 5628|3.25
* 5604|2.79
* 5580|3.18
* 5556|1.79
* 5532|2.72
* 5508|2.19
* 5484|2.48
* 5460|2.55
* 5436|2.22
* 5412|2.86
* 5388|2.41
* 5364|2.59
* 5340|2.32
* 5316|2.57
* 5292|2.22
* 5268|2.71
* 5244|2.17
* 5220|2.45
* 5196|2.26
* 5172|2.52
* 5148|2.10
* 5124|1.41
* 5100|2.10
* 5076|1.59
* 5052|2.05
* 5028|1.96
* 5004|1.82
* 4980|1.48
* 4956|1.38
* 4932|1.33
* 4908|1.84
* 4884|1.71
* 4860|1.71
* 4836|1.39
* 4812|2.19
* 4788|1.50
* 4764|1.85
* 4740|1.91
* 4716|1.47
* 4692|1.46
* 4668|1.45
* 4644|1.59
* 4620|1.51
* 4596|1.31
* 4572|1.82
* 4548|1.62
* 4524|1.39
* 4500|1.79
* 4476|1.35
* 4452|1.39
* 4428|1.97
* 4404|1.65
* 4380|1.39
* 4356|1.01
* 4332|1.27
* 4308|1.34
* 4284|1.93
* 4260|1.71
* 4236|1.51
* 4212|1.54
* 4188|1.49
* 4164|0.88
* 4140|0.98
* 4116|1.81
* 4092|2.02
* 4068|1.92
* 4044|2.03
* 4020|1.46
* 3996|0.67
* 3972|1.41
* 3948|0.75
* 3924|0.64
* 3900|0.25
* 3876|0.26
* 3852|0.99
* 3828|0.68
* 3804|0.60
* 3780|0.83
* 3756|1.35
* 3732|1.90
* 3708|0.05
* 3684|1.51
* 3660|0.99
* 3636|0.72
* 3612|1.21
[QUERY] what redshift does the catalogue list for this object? 0.290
